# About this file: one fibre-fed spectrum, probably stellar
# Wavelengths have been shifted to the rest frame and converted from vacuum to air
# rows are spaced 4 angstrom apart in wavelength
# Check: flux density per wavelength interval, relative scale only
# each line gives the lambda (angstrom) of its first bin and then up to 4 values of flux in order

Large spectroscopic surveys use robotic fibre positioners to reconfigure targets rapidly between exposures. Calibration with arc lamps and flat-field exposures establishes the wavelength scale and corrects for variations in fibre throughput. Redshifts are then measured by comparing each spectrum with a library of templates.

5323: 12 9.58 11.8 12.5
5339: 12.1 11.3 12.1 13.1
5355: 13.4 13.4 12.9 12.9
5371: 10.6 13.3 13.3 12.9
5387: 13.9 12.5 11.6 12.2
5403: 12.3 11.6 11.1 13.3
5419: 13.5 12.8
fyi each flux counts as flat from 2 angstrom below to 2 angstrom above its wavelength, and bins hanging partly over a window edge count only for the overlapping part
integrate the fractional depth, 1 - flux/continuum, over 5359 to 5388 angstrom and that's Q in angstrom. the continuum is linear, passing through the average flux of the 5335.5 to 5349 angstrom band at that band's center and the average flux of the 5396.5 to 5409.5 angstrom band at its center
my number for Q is -2.2 angstrom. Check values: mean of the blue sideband 11.9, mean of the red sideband 12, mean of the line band 12.8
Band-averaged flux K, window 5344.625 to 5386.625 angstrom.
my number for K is 12.8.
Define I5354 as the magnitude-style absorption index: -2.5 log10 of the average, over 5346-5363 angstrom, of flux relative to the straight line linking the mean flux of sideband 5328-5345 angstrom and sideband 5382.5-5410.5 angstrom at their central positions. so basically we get -0.09 mag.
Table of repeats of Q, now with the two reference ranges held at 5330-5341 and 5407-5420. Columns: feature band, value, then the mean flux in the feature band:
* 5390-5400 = 0.2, 12.1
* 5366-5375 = 0.2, 12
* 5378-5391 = -1.0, 13.2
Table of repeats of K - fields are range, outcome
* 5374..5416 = 12.5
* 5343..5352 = 12.3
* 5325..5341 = 11.5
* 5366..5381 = 12.5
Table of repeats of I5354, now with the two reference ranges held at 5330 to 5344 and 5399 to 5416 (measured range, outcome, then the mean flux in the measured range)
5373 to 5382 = -0.11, 13.3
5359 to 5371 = -0.05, 12.6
